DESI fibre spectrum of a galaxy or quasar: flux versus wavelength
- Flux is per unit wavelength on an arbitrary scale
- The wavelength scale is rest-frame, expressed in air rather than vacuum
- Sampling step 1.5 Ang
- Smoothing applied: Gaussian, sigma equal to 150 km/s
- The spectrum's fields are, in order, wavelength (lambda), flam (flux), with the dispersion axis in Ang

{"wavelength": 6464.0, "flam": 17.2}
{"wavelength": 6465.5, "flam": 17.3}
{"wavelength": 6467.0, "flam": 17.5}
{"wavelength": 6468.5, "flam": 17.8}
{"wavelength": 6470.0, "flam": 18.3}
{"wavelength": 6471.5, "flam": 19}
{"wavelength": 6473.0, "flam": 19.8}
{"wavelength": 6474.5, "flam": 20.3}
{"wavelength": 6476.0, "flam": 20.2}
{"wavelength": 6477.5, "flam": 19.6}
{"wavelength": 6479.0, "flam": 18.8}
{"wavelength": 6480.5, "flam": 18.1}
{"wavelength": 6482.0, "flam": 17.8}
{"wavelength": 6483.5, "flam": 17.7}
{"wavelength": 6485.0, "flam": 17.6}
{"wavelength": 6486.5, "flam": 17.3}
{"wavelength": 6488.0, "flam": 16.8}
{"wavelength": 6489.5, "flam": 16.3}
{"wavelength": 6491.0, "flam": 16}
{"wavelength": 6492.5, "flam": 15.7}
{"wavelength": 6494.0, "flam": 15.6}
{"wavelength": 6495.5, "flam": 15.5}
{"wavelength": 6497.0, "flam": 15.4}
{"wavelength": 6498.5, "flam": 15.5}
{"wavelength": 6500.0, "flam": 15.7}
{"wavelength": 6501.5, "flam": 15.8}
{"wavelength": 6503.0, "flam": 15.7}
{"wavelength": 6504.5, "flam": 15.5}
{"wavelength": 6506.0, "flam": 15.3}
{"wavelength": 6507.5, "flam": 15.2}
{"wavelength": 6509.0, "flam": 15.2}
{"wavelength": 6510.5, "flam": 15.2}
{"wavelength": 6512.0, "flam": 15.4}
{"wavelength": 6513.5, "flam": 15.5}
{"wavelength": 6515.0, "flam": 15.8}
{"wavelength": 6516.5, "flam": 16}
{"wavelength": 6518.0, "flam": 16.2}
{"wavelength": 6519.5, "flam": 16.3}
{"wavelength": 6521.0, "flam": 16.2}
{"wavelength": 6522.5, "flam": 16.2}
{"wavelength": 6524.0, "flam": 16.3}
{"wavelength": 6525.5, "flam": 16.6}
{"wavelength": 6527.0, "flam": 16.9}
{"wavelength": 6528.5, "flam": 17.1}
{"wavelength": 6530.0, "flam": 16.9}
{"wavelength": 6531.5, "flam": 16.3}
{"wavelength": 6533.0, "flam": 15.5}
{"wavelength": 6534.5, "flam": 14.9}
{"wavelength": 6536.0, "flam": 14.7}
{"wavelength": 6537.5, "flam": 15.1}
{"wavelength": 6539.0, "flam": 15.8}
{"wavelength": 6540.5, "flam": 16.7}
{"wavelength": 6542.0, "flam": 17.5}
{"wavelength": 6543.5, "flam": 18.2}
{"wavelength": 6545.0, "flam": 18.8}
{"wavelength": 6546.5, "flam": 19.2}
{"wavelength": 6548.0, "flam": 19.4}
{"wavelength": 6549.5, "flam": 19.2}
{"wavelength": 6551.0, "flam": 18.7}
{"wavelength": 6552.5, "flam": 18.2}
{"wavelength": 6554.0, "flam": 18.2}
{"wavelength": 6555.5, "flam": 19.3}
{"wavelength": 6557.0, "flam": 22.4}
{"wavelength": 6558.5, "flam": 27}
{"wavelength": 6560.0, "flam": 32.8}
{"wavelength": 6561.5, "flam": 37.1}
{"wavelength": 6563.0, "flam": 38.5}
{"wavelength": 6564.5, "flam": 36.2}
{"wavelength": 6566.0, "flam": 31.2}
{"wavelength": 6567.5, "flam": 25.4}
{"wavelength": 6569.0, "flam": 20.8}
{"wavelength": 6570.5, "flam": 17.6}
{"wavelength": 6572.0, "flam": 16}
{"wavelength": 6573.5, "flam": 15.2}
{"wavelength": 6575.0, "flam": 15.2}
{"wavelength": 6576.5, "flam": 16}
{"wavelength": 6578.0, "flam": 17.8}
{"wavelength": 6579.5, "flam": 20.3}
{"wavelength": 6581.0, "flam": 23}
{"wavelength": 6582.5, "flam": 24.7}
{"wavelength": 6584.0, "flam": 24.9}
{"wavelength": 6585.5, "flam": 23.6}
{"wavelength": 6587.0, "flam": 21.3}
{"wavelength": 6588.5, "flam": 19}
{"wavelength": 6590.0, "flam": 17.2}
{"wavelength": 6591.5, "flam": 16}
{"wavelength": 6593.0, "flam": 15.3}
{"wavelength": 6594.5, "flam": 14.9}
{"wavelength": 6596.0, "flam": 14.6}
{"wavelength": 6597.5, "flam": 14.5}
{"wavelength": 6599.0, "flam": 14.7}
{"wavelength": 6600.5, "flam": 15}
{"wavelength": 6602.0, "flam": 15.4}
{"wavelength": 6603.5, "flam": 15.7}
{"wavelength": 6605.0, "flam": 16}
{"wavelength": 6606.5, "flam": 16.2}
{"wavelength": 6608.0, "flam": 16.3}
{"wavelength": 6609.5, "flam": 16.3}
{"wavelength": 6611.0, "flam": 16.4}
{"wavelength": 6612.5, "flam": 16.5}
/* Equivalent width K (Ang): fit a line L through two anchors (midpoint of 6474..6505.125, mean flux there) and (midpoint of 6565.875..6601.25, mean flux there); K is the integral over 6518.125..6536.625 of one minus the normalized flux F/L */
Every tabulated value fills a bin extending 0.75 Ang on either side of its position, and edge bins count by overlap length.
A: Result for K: 1.6 Ang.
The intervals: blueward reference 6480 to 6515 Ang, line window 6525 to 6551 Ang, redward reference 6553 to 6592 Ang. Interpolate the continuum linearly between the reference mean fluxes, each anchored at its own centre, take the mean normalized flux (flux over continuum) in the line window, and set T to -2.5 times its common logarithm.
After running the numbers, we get 0.163 mag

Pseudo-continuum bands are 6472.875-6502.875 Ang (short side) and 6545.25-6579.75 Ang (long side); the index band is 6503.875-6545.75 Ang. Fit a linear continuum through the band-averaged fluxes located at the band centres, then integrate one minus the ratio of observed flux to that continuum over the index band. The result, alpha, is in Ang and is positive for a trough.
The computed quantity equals 7.9 Ang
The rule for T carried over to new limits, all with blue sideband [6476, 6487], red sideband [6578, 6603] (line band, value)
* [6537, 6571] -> -0.24 mag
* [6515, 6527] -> 0.13 mag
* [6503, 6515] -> 0.19 mag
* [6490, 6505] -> 0.17 mag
